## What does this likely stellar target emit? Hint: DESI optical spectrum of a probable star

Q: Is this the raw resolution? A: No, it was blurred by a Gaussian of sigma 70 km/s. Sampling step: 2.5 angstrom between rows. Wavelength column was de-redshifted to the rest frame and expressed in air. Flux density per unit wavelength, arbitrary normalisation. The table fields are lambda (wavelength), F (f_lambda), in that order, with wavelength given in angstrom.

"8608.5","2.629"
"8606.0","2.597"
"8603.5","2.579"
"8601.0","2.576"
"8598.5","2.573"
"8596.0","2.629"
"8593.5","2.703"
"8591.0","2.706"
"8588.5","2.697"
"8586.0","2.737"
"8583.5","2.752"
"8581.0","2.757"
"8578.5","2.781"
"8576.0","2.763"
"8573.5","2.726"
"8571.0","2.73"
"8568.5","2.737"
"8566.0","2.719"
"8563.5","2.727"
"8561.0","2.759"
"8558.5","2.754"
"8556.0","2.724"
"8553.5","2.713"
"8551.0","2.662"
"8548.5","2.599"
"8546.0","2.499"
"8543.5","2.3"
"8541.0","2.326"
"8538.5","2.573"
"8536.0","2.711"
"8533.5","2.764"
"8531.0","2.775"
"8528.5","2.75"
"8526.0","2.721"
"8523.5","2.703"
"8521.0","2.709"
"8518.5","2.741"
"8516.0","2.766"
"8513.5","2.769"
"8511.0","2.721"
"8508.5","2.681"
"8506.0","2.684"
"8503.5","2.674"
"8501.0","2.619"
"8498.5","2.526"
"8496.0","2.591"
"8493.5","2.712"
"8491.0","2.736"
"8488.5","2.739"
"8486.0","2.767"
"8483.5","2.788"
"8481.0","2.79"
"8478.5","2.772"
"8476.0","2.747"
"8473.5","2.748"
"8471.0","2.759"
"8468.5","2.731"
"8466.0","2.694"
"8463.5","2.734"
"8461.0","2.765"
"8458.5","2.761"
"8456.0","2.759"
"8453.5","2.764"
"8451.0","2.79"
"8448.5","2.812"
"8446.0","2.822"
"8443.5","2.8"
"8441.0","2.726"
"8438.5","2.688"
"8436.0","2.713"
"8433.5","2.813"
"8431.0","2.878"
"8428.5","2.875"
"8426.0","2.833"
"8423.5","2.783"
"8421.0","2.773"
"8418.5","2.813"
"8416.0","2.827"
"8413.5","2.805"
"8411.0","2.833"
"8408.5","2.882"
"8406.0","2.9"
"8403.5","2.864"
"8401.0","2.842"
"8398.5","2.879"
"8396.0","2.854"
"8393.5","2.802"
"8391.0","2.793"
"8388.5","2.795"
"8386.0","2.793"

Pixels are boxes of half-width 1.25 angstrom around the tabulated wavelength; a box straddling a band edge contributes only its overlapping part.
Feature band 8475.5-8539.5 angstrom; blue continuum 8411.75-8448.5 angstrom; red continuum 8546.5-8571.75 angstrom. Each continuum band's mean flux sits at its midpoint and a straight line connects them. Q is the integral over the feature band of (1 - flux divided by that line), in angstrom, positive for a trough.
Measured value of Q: 0.7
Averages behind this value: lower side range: 2.8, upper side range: 2.71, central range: 2.71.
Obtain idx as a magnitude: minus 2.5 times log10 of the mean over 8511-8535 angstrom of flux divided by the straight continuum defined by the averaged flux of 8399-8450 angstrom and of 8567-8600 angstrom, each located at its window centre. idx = 0.00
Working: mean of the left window 2.81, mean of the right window 2.71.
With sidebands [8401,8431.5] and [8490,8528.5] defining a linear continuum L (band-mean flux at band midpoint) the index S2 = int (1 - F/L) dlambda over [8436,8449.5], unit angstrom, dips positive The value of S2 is 0.2 angstrom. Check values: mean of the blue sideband 2.84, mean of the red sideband 2.69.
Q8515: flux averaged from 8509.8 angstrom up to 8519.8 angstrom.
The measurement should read 2.75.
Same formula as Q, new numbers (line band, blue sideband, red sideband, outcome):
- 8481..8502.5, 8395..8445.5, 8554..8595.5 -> 0.7 angstrom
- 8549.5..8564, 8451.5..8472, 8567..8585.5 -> 0.1 angstrom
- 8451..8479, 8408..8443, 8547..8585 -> 0.3 angstrom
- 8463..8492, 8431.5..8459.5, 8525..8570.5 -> -0.2 angstrom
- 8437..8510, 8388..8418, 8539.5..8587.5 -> 0.9 angstrom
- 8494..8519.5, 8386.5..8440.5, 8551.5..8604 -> 0.7 angstrom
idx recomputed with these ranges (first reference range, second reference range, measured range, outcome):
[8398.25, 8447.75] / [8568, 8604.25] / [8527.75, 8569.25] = 0.030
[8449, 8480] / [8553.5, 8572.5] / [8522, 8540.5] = 0.017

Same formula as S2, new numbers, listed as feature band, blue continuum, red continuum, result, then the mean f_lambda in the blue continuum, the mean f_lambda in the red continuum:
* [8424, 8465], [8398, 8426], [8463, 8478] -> -0.03 angstrom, 2.84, 2.74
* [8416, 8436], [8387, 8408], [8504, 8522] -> -0.03 angstrom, 2.84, 2.72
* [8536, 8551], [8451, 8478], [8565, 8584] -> 1.36 angstrom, 2.75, 2.75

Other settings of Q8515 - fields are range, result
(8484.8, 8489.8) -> 2.75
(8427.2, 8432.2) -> 2.88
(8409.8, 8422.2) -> 2.81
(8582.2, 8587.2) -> 2.74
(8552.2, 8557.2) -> 2.72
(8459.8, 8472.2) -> 2.74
